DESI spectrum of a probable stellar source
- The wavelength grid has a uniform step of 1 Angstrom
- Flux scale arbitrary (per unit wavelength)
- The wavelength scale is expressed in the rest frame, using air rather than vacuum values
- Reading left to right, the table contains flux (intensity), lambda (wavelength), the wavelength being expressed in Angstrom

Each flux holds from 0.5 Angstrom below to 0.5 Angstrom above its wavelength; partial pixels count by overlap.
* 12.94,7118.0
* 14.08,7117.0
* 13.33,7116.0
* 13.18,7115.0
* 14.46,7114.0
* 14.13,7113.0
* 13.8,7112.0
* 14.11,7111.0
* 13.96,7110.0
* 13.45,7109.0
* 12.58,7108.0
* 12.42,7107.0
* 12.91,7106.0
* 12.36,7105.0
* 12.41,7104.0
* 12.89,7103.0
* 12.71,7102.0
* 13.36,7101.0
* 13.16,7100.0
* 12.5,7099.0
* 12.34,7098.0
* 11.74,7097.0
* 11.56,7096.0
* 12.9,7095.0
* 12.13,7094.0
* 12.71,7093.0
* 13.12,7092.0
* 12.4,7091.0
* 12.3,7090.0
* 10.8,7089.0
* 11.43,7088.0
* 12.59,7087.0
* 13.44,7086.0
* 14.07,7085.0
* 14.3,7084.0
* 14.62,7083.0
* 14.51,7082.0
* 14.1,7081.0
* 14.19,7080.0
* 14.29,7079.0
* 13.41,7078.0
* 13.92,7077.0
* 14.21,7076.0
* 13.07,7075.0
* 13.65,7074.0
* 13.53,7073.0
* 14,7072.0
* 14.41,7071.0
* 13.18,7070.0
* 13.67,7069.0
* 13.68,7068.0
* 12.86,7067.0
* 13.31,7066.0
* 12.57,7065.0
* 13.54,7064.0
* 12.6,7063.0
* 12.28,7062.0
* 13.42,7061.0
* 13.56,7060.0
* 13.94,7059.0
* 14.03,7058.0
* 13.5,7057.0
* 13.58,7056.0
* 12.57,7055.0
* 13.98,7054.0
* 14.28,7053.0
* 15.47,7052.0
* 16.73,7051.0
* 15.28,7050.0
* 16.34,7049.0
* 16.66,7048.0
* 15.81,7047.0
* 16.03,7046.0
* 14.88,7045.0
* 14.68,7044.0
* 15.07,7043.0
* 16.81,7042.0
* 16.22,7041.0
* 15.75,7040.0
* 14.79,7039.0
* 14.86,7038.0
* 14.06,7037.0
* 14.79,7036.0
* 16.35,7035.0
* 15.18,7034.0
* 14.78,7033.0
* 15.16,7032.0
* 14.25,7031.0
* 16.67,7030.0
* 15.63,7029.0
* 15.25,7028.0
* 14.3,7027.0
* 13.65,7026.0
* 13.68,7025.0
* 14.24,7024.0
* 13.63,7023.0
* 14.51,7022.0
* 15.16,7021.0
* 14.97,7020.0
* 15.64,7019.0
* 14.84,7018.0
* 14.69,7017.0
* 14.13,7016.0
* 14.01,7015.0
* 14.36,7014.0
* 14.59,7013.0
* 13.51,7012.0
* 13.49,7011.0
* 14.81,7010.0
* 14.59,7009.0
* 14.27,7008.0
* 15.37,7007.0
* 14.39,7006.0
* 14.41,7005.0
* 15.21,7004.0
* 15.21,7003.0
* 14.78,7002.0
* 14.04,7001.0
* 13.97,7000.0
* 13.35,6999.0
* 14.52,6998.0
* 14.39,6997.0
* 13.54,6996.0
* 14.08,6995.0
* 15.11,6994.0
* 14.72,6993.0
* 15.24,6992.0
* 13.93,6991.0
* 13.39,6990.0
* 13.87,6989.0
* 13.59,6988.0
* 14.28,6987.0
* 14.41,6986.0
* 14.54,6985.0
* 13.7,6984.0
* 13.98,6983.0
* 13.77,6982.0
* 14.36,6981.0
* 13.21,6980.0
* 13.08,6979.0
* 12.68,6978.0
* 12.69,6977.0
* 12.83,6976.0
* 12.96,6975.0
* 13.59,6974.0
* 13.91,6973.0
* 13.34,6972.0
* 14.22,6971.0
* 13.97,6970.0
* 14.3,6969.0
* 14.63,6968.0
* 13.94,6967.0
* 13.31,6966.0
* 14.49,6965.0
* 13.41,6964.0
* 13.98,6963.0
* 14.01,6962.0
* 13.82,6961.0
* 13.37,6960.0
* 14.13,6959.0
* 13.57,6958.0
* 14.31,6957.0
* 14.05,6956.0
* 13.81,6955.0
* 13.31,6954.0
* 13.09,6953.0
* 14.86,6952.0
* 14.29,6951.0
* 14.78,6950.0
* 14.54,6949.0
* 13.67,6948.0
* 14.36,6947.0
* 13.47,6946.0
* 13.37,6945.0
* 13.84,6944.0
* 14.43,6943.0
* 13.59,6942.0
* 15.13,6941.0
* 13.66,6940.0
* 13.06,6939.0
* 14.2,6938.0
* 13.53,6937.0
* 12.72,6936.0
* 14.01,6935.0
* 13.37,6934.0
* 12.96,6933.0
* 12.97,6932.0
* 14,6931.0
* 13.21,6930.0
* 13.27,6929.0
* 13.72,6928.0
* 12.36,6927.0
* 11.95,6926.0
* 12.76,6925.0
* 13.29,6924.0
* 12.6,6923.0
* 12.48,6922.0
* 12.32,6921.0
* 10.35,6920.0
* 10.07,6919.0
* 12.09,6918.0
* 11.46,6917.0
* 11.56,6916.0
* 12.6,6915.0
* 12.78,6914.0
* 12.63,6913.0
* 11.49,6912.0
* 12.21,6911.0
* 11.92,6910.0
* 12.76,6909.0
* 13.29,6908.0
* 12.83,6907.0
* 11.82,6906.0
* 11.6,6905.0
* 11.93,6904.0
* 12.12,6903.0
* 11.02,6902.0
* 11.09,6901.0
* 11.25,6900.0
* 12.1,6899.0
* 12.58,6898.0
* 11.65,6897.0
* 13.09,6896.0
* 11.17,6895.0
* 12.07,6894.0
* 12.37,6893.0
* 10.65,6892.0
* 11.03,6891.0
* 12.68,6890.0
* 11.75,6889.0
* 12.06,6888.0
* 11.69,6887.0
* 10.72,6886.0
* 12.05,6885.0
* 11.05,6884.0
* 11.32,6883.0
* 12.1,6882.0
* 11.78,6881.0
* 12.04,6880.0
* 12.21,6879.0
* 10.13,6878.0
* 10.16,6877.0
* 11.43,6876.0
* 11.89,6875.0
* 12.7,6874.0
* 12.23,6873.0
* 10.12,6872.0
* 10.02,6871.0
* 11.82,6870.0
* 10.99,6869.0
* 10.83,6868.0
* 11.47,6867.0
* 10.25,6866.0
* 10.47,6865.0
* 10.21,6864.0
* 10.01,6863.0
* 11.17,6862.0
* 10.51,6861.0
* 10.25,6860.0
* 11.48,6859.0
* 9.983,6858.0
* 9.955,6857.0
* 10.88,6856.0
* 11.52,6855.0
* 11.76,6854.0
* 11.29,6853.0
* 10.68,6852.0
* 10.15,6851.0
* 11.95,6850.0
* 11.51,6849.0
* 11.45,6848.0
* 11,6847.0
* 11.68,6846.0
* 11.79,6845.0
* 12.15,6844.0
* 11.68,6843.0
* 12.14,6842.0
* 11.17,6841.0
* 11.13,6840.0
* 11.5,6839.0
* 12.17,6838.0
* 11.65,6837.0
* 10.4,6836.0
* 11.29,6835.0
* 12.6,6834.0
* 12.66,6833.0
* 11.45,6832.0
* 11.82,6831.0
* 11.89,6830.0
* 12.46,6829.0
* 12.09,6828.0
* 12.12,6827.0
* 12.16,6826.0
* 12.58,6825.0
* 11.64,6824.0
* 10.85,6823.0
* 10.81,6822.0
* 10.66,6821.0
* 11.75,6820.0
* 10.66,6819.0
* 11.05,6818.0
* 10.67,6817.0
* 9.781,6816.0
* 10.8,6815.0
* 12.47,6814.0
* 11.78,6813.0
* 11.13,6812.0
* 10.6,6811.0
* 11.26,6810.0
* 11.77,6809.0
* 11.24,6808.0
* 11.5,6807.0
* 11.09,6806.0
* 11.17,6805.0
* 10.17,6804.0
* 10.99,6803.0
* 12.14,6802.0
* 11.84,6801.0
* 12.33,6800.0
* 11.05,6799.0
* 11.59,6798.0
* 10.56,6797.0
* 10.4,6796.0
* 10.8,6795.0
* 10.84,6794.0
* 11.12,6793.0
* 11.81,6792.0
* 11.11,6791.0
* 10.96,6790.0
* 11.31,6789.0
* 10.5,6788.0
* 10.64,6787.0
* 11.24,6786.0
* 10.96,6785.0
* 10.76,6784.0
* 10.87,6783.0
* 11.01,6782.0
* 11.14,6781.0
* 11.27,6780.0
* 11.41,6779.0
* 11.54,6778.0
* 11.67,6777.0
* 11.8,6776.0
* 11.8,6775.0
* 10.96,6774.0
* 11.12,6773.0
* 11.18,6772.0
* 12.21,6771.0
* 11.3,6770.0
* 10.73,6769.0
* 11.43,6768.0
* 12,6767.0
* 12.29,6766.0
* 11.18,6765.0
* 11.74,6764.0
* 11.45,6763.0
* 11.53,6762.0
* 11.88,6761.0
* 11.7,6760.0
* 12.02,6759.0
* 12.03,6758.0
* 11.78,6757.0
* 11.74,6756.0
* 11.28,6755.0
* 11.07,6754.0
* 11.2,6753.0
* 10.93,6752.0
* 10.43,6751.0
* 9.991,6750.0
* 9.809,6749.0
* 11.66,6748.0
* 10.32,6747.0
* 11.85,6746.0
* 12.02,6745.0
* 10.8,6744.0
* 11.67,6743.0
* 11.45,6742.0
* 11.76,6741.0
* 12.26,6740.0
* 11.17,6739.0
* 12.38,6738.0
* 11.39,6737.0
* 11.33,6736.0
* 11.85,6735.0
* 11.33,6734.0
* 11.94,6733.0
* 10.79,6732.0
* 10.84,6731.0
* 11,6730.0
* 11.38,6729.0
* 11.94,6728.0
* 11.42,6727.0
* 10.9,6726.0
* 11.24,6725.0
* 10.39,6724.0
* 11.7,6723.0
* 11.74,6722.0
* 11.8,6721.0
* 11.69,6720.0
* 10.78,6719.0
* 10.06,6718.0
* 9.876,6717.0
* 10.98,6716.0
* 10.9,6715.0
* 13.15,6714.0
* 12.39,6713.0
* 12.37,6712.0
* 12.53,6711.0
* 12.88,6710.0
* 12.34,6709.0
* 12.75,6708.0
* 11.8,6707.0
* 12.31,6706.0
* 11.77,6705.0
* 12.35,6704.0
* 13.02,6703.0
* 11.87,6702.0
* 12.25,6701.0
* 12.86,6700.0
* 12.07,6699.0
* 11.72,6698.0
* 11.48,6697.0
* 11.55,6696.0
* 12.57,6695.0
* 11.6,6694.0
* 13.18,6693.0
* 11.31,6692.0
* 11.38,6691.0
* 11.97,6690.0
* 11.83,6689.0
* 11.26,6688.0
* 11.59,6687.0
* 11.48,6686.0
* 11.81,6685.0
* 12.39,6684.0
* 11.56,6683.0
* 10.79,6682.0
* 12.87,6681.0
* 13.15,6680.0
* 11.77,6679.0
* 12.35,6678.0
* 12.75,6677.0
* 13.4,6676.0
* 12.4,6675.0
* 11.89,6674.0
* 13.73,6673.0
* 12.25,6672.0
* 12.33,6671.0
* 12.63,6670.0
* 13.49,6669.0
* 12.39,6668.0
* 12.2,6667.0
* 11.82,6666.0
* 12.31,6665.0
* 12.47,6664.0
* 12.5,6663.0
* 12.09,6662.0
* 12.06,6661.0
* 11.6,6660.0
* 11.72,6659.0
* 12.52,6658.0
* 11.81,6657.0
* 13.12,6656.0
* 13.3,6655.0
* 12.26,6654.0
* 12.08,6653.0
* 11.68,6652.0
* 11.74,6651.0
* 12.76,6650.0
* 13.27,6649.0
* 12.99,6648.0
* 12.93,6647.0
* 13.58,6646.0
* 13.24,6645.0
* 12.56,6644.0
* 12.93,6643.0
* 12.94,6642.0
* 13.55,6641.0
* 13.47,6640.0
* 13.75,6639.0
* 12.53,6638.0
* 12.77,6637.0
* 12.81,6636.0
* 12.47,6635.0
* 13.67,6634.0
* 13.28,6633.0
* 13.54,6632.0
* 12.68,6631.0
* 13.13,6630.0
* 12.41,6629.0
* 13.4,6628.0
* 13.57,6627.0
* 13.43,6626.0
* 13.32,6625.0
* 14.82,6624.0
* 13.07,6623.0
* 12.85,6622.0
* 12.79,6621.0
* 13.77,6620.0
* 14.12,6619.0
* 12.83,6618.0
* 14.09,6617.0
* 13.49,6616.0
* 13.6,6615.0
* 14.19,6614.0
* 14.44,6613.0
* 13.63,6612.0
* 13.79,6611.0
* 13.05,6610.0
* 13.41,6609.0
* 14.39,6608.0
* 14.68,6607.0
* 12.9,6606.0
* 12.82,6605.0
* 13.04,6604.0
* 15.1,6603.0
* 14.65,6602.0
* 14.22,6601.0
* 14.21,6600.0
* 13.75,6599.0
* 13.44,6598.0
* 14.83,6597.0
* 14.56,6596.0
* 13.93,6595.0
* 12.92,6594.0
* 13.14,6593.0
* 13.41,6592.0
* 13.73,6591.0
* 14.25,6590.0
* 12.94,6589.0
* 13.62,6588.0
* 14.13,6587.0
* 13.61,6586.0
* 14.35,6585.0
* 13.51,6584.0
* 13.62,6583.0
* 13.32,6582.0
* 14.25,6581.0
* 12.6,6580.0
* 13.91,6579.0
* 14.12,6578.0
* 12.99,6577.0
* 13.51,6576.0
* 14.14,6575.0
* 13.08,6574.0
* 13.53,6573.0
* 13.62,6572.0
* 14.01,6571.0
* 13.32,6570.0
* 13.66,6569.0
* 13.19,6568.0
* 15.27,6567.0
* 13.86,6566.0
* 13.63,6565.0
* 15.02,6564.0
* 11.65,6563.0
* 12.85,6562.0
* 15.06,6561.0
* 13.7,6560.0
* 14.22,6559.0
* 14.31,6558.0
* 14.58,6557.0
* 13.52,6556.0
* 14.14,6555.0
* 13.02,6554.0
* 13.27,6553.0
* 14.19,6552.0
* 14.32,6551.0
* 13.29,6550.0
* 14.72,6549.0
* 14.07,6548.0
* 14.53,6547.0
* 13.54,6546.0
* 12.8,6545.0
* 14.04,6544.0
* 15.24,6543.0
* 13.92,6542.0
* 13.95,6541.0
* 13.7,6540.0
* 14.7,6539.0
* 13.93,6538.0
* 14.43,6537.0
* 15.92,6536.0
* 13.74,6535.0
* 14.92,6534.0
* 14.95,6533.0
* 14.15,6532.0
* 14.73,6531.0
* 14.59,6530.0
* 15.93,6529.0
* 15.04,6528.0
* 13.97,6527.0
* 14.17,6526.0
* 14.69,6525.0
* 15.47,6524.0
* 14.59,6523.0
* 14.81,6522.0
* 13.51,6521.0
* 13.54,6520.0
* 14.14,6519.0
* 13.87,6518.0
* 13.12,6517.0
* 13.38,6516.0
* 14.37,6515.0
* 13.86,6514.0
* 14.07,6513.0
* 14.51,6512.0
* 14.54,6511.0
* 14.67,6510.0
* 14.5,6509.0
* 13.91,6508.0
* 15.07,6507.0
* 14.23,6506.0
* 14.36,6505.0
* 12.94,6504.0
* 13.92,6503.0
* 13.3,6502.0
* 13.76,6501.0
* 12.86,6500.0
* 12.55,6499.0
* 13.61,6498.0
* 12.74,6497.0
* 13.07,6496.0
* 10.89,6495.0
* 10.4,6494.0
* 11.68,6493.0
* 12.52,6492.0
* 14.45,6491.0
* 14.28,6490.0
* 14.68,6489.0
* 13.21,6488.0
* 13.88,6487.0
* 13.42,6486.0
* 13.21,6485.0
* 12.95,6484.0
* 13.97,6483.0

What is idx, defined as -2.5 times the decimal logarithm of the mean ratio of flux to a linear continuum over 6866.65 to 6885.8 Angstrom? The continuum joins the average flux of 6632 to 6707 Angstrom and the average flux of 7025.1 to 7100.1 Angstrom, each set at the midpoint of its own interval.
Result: 0.17 mag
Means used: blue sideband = 12.4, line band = 11.4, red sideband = 14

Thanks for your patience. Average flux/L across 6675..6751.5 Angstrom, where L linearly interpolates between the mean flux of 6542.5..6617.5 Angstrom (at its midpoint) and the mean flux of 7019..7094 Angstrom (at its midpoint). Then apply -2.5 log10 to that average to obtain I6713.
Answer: 0.19 mag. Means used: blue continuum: 13.8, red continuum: 14.2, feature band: 11.7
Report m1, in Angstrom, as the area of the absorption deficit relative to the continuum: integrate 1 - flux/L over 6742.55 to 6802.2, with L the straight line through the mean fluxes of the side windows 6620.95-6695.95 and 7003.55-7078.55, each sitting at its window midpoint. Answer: 8.4 Angstrom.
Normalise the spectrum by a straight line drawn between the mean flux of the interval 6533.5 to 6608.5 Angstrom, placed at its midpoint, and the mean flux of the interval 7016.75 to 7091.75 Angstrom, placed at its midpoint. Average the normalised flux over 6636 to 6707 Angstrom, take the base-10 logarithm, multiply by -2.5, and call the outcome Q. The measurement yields 0.13 mag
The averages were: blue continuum 13.9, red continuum 14.3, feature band 12.4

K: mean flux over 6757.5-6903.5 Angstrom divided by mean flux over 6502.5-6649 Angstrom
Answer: 0.82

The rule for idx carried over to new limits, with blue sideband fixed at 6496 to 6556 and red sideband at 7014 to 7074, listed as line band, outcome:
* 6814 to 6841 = 0.24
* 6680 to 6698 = 0.20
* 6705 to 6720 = 0.21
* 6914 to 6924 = 0.21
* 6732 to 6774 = 0.24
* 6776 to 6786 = 0.26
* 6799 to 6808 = 0.25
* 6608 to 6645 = 0.07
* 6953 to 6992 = 0.05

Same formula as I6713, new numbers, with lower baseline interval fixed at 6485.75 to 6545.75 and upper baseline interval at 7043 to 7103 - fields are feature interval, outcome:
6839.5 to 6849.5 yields 0.19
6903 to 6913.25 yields 0.12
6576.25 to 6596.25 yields 0.02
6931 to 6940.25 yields 0.02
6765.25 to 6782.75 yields 0.20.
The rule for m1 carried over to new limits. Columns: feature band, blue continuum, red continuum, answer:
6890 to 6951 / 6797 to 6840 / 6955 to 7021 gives 1.82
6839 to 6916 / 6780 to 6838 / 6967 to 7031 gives 5.39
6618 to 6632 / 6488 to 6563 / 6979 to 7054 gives 0.76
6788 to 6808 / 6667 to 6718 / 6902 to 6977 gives 2.23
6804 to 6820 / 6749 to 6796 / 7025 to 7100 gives 0.72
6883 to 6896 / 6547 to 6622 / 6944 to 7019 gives 2.17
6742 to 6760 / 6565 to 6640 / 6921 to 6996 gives 3.19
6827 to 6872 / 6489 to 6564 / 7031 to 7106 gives 8.52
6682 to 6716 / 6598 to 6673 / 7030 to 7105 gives 3.04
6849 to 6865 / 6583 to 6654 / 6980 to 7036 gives 3.72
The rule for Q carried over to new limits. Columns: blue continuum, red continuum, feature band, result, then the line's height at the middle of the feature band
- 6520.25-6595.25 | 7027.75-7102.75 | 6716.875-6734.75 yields 0.24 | 14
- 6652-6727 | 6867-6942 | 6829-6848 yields 0.04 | 12.1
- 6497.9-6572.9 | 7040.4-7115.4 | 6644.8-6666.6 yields 0.13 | 14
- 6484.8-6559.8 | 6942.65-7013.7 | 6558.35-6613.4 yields 0.02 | 13.9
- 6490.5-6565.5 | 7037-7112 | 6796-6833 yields 0.21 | 13.8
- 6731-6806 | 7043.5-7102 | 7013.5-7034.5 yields -0.11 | 13.3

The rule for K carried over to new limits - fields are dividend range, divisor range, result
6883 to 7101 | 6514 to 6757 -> 1.05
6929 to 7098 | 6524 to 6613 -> 1.01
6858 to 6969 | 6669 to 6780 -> 1.06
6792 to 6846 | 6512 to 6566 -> 0.81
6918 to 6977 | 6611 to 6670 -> 1.04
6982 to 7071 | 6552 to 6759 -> 1.14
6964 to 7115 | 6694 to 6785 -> 1.21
